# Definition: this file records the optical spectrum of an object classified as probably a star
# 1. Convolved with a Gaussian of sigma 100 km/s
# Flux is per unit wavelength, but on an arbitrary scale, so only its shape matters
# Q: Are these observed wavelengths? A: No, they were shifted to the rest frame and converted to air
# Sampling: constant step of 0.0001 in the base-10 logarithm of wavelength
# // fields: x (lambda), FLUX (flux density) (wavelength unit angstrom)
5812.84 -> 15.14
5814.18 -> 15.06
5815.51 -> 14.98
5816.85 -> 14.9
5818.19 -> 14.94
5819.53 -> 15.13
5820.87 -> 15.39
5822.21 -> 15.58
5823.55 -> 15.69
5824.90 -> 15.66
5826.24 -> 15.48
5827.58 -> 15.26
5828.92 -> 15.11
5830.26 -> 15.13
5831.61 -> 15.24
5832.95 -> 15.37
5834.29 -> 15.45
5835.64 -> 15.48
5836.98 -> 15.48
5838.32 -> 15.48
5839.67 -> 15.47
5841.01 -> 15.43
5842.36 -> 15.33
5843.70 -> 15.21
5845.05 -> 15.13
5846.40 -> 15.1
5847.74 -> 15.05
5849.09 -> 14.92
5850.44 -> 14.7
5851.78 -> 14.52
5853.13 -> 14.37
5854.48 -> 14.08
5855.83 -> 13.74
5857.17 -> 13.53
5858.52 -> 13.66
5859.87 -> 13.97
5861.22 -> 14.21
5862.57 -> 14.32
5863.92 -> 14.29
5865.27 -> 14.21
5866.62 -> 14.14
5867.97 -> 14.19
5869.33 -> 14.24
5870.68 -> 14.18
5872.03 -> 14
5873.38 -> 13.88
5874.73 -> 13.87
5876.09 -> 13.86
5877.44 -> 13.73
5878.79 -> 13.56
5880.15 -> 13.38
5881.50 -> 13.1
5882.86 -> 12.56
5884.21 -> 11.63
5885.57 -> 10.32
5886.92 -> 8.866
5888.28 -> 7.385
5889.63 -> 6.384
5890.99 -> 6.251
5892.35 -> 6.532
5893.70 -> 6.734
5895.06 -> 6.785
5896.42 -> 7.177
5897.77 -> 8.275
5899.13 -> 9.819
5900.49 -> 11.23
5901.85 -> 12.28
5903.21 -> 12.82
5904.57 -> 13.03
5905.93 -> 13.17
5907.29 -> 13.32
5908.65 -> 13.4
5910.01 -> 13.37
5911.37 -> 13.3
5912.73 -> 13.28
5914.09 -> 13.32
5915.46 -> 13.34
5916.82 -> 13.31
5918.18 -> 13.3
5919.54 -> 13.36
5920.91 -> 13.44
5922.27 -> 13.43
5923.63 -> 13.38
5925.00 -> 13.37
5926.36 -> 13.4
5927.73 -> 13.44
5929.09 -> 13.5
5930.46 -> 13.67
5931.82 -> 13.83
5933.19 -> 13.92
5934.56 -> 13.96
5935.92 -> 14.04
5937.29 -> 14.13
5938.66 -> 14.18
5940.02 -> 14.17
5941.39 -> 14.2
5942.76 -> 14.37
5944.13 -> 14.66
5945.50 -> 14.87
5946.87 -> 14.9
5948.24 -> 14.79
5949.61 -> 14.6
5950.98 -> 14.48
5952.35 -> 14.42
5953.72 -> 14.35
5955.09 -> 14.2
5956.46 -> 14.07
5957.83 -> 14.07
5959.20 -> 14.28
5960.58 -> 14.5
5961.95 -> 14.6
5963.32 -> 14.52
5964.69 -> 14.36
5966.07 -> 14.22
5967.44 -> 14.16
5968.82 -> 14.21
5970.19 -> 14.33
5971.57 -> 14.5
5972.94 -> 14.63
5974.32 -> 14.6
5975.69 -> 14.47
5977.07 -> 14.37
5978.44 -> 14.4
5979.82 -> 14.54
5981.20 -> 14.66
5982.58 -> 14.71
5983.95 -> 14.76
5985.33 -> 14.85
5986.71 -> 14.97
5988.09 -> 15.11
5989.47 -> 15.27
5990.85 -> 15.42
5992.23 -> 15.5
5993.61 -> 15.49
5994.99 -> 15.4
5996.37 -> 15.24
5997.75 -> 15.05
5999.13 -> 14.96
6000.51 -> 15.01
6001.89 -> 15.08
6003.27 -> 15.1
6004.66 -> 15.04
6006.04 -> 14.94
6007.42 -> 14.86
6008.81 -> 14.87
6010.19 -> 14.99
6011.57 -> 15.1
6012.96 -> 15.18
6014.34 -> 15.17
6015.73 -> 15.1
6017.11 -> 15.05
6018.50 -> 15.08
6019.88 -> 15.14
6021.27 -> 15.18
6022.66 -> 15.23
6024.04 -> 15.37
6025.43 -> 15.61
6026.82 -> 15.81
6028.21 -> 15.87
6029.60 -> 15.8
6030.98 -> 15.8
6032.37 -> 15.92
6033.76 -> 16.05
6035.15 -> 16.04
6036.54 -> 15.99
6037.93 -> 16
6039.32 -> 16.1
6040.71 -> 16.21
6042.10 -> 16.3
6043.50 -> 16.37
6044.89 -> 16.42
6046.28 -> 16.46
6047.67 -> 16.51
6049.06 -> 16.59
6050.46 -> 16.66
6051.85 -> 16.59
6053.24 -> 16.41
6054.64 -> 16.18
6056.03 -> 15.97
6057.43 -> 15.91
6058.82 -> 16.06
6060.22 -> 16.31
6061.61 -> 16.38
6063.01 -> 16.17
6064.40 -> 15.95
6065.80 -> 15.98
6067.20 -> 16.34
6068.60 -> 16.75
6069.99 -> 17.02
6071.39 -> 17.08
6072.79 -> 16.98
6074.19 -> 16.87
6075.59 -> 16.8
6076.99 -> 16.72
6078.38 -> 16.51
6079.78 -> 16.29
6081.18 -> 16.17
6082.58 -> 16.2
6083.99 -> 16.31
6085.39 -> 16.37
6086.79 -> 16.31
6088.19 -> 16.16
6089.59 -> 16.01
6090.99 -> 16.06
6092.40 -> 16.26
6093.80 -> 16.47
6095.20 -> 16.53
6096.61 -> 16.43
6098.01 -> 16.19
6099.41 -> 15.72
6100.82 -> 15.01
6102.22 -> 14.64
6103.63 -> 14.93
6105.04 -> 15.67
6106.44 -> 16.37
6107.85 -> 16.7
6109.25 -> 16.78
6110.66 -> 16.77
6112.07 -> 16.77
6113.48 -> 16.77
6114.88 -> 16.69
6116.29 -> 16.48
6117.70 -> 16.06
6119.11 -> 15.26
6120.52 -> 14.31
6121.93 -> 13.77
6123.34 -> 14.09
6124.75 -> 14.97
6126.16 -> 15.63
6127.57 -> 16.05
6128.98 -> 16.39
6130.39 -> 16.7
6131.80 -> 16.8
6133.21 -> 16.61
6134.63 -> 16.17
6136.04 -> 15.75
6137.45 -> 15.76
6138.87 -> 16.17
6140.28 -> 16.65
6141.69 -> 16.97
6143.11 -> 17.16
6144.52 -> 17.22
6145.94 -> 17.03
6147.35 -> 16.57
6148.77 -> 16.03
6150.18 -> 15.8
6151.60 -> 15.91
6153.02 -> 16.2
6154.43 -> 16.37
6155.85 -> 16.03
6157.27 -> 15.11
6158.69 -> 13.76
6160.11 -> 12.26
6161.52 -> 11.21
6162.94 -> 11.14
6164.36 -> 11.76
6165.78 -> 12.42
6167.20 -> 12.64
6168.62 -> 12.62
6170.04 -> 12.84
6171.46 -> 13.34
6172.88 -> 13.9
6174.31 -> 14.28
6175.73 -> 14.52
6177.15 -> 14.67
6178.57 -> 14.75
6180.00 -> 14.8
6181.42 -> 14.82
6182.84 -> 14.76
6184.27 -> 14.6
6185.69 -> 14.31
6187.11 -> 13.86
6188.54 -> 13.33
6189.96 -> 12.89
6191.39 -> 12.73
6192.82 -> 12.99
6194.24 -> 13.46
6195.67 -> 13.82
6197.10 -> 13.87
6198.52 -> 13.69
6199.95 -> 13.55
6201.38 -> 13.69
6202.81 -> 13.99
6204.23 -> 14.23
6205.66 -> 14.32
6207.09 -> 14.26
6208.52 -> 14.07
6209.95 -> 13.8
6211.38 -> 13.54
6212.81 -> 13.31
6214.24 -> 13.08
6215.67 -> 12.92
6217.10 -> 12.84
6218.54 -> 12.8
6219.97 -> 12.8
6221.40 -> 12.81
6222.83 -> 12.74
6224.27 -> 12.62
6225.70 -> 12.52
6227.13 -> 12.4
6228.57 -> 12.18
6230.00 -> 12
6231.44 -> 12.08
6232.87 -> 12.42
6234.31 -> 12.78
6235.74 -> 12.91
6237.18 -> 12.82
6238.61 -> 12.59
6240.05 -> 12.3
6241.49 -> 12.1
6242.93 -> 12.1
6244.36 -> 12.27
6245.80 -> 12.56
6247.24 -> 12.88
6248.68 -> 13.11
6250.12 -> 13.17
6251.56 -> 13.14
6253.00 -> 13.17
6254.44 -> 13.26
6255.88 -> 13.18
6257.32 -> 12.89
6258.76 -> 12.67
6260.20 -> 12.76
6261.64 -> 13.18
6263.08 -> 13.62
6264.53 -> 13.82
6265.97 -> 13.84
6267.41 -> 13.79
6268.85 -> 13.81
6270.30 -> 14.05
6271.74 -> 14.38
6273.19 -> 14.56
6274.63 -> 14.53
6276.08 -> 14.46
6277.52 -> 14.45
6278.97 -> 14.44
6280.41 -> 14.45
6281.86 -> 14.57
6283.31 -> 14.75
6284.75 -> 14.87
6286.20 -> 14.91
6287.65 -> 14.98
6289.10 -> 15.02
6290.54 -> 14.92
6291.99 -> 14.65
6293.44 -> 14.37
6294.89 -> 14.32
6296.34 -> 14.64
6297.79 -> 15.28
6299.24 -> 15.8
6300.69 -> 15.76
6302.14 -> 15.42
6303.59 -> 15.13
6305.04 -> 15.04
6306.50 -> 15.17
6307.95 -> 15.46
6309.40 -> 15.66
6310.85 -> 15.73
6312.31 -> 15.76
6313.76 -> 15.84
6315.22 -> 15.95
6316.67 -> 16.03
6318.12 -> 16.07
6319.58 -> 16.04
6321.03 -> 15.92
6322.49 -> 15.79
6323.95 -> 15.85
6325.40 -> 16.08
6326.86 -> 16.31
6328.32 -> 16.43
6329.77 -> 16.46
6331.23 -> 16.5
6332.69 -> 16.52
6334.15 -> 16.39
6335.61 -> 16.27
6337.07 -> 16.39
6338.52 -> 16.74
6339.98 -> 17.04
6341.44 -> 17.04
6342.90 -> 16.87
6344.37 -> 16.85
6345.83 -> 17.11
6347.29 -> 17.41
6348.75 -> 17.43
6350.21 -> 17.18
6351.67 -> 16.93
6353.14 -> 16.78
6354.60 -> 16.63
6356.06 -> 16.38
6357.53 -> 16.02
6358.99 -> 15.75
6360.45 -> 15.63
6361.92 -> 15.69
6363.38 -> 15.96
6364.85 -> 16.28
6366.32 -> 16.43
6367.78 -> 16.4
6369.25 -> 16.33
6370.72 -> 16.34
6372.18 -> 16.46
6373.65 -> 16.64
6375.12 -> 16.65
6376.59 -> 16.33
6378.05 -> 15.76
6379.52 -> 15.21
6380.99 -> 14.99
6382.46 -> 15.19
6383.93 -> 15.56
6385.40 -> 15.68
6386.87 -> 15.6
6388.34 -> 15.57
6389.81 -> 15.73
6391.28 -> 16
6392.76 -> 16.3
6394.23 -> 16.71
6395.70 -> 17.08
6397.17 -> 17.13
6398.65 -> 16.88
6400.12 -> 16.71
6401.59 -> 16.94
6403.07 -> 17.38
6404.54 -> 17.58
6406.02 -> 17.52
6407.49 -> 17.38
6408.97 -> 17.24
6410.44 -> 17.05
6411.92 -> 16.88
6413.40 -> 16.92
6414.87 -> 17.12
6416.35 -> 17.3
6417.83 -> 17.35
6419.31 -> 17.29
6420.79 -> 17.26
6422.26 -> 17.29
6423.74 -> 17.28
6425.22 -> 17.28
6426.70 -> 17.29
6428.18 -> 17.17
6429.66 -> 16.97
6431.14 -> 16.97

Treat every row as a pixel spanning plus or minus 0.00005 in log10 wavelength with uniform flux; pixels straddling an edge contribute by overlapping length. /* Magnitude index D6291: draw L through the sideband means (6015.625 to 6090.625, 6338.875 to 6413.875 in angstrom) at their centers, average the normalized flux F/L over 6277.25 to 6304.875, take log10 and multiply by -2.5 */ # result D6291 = 0.11 mag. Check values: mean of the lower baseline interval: 16.1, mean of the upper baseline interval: 16.5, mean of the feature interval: 14.9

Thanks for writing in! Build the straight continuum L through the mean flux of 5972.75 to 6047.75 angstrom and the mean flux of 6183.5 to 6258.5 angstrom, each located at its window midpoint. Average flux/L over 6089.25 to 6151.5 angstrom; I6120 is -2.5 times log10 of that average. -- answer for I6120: -0.14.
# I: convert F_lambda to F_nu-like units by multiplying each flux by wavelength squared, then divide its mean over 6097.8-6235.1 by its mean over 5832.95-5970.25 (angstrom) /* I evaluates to 1.18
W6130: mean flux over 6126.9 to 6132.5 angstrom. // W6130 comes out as 16.5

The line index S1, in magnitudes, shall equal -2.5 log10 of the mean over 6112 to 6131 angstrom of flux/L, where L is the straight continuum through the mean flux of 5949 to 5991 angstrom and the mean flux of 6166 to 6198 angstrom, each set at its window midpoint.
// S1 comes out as -0.12 mag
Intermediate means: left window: 14.5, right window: 13.8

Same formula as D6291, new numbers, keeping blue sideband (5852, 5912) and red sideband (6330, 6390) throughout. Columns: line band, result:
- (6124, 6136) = -0.133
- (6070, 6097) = -0.186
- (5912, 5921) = -0.079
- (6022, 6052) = -0.193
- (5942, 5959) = -0.143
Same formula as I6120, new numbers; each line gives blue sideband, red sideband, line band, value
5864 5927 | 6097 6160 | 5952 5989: -0.09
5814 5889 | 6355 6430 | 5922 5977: 0.04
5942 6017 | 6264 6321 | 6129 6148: -0.12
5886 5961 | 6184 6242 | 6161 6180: -0.01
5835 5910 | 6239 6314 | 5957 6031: -0.14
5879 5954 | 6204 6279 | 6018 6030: -0.22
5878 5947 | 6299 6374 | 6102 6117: -0.16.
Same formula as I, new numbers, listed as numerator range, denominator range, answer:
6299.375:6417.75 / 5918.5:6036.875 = 1.26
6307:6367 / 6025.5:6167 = 1.11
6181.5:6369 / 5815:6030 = 1.17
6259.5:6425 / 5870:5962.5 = 1.44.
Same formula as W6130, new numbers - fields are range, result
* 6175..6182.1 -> 14.7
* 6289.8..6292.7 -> 14.8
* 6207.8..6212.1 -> 13.8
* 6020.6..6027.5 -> 15.4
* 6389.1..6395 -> 16.2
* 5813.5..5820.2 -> 15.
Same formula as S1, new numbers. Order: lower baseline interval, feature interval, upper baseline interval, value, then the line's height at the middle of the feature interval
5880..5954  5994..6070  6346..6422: -0.17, 13.4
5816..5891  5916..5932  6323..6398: 0.07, 14.3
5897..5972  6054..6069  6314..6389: -0.12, 14.5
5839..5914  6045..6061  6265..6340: -0.19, 13.8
